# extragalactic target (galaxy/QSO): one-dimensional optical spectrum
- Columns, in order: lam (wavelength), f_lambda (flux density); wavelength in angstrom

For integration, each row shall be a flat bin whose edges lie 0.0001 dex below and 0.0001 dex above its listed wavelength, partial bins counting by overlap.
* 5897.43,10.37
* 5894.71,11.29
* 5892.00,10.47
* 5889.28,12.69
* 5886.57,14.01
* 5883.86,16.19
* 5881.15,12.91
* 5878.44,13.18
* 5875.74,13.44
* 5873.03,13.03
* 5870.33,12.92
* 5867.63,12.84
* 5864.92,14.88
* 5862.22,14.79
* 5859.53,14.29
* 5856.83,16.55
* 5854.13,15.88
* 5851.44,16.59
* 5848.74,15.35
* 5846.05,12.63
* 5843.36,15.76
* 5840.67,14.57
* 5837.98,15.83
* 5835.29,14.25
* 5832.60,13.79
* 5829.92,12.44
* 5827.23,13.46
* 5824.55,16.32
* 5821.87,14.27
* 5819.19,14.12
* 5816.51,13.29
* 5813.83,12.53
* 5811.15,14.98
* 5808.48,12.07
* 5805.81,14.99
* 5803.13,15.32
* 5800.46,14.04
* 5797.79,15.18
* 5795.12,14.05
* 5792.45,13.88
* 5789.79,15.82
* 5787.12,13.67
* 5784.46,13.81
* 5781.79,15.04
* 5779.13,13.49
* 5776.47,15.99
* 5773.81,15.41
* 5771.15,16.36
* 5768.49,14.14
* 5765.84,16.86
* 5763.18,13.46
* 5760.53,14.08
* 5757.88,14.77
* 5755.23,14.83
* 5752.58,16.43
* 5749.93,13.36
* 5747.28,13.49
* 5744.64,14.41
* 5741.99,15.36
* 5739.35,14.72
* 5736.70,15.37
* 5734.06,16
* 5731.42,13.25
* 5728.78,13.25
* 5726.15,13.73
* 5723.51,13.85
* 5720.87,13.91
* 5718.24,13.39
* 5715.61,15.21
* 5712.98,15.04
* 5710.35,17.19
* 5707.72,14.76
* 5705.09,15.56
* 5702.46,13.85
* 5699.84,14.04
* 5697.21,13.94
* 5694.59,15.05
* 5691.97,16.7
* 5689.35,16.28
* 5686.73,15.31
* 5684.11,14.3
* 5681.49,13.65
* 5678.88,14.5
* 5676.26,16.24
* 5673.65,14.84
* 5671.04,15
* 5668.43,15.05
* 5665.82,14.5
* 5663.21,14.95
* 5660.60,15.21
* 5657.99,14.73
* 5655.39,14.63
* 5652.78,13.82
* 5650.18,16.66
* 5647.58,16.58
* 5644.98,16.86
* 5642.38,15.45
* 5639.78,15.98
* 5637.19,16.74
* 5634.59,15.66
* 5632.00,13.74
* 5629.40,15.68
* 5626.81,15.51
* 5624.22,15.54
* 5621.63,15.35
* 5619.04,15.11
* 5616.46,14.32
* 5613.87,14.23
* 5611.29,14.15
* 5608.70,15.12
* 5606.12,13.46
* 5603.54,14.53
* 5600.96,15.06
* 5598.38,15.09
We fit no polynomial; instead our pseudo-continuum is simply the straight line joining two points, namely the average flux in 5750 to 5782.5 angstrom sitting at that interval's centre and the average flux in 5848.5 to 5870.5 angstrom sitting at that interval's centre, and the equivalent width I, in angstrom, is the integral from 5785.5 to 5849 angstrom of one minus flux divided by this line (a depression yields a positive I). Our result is 3.1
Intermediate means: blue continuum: 15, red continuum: 15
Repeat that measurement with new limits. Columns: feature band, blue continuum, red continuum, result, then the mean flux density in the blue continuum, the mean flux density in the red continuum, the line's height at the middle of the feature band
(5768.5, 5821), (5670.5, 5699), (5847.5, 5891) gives 0.7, 15.1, 14.3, 14.6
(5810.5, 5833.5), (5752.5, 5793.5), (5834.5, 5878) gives 1.3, 14.8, 14.6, 14.7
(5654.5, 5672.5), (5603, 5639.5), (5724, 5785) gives 0.0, 15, 14.7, 14.9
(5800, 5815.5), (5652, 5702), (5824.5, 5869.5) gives 0.8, 14.9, 14.7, 14.7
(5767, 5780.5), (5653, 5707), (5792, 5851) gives -0.6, 14.9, 14.3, 14.5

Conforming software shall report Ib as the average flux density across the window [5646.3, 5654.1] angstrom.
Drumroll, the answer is 15.7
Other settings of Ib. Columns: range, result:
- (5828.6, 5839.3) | 14.1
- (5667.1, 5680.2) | 15.1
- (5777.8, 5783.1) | 14.3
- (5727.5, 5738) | 14.5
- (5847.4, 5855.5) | 15.9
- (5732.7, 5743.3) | 15.4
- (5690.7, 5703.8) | 14.7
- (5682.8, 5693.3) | 15.6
